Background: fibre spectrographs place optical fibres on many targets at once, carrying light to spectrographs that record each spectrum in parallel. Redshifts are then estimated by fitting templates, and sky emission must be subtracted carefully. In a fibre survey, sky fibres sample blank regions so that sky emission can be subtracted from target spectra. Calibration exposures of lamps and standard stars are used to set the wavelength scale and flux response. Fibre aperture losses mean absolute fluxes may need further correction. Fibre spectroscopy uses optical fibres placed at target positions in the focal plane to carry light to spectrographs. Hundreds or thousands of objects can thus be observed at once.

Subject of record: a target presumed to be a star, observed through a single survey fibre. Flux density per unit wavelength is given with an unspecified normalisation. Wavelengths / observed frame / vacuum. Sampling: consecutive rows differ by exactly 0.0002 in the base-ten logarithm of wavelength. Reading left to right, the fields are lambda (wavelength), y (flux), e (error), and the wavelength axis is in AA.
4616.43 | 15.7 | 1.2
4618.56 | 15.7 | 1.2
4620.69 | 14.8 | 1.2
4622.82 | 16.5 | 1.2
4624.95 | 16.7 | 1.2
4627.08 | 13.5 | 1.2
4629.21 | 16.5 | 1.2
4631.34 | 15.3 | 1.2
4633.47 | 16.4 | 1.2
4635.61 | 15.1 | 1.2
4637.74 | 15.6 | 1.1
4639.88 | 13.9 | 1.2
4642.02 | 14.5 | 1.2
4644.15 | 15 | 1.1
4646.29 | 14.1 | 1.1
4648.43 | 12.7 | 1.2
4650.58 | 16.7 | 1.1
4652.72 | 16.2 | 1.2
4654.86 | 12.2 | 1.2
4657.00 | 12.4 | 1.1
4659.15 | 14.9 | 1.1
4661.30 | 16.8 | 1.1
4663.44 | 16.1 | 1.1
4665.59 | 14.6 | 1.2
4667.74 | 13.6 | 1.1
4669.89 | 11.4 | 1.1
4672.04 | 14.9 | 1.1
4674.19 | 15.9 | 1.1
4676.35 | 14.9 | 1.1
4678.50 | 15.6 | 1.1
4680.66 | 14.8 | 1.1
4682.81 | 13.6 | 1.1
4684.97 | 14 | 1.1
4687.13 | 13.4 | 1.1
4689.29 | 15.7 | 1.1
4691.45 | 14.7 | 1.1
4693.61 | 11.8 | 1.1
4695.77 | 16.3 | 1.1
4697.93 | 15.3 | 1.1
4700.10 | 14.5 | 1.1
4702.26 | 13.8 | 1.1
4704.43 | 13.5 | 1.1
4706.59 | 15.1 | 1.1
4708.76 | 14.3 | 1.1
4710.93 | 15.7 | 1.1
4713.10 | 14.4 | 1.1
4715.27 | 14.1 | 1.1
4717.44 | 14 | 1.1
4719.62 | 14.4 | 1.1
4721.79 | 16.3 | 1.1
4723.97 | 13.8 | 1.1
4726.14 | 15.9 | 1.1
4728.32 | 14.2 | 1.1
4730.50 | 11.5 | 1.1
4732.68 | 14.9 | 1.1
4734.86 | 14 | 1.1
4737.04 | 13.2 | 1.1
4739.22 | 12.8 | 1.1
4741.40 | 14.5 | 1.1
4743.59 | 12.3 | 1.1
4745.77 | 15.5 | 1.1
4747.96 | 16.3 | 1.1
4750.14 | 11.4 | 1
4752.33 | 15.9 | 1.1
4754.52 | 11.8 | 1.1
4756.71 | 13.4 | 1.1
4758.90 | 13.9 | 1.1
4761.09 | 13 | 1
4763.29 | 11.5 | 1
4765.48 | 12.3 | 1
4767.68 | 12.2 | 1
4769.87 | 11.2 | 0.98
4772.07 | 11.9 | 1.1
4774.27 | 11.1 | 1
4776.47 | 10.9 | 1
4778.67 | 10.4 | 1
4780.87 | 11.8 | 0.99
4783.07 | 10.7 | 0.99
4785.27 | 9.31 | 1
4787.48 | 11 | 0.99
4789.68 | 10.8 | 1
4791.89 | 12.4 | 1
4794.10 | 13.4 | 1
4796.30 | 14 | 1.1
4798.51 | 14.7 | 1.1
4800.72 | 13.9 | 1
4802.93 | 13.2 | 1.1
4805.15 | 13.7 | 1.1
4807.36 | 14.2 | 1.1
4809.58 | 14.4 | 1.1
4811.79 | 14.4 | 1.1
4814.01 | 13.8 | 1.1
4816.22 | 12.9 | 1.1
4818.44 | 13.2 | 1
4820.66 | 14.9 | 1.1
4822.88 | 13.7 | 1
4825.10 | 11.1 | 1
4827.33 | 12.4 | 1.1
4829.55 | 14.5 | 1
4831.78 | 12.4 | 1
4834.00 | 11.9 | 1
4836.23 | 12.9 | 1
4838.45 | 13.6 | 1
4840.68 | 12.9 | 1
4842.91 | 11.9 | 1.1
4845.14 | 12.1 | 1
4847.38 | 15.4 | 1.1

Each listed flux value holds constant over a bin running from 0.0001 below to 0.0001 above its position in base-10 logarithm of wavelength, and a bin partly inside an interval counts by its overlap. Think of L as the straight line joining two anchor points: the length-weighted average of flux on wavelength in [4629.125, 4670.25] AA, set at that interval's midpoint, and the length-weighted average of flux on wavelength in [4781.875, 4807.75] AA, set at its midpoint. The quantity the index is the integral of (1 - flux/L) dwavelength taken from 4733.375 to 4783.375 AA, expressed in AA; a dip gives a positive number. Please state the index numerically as 1.4 AA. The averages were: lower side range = 14.7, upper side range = 12.6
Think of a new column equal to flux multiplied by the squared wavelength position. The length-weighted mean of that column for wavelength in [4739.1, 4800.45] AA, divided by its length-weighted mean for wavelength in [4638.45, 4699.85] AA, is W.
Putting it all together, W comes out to 0.9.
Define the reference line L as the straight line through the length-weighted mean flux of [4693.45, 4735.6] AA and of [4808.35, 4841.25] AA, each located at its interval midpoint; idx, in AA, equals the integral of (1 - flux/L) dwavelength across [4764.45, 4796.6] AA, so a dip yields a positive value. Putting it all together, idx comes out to 5.3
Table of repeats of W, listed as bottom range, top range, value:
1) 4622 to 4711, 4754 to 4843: 0.91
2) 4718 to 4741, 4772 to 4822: 0.93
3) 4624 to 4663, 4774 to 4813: 0.89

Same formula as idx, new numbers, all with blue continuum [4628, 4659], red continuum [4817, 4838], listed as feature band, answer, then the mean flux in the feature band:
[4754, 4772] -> 1.6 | 12.4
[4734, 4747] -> 0.1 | 13.7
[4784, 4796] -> 1.6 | 11.6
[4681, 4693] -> 0.1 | 14.2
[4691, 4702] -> -0.2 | 14.5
